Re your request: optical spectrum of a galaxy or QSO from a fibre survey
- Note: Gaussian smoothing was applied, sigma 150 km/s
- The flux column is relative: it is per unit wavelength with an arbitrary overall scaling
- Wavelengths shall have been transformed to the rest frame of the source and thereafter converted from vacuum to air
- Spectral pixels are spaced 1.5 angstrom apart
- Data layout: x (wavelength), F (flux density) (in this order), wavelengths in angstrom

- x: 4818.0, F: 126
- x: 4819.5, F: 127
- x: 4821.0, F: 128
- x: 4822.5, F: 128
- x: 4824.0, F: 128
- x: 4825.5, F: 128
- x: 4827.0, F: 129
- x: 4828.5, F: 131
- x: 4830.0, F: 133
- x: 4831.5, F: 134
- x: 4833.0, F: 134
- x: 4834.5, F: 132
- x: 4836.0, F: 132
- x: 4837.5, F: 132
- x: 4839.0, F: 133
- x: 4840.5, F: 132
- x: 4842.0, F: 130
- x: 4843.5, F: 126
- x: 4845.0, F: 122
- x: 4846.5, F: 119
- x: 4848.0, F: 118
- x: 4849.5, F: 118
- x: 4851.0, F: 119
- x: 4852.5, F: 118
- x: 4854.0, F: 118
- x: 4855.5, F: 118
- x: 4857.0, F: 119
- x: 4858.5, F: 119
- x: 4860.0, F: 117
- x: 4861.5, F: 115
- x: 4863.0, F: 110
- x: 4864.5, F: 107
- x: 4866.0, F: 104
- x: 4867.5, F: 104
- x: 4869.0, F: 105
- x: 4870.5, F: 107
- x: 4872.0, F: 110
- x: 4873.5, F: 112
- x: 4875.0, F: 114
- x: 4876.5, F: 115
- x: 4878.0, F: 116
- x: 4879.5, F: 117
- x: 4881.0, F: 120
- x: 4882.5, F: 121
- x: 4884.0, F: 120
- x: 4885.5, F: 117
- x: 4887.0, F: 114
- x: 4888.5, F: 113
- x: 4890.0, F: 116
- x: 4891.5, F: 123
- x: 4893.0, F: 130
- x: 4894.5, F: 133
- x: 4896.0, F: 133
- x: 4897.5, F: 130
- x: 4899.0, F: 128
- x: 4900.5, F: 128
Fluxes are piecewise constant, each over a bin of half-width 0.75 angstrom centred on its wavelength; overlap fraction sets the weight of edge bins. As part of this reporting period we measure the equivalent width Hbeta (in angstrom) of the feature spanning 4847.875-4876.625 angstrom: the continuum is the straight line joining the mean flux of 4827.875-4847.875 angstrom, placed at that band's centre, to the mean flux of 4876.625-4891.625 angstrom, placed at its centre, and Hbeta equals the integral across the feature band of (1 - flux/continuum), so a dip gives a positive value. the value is 2.3 angstrom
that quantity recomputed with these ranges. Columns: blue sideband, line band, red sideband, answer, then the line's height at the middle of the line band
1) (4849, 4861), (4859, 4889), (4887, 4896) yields 1.9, 121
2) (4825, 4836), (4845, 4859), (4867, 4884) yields 0.5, 123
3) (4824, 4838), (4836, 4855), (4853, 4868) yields -0.2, 123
